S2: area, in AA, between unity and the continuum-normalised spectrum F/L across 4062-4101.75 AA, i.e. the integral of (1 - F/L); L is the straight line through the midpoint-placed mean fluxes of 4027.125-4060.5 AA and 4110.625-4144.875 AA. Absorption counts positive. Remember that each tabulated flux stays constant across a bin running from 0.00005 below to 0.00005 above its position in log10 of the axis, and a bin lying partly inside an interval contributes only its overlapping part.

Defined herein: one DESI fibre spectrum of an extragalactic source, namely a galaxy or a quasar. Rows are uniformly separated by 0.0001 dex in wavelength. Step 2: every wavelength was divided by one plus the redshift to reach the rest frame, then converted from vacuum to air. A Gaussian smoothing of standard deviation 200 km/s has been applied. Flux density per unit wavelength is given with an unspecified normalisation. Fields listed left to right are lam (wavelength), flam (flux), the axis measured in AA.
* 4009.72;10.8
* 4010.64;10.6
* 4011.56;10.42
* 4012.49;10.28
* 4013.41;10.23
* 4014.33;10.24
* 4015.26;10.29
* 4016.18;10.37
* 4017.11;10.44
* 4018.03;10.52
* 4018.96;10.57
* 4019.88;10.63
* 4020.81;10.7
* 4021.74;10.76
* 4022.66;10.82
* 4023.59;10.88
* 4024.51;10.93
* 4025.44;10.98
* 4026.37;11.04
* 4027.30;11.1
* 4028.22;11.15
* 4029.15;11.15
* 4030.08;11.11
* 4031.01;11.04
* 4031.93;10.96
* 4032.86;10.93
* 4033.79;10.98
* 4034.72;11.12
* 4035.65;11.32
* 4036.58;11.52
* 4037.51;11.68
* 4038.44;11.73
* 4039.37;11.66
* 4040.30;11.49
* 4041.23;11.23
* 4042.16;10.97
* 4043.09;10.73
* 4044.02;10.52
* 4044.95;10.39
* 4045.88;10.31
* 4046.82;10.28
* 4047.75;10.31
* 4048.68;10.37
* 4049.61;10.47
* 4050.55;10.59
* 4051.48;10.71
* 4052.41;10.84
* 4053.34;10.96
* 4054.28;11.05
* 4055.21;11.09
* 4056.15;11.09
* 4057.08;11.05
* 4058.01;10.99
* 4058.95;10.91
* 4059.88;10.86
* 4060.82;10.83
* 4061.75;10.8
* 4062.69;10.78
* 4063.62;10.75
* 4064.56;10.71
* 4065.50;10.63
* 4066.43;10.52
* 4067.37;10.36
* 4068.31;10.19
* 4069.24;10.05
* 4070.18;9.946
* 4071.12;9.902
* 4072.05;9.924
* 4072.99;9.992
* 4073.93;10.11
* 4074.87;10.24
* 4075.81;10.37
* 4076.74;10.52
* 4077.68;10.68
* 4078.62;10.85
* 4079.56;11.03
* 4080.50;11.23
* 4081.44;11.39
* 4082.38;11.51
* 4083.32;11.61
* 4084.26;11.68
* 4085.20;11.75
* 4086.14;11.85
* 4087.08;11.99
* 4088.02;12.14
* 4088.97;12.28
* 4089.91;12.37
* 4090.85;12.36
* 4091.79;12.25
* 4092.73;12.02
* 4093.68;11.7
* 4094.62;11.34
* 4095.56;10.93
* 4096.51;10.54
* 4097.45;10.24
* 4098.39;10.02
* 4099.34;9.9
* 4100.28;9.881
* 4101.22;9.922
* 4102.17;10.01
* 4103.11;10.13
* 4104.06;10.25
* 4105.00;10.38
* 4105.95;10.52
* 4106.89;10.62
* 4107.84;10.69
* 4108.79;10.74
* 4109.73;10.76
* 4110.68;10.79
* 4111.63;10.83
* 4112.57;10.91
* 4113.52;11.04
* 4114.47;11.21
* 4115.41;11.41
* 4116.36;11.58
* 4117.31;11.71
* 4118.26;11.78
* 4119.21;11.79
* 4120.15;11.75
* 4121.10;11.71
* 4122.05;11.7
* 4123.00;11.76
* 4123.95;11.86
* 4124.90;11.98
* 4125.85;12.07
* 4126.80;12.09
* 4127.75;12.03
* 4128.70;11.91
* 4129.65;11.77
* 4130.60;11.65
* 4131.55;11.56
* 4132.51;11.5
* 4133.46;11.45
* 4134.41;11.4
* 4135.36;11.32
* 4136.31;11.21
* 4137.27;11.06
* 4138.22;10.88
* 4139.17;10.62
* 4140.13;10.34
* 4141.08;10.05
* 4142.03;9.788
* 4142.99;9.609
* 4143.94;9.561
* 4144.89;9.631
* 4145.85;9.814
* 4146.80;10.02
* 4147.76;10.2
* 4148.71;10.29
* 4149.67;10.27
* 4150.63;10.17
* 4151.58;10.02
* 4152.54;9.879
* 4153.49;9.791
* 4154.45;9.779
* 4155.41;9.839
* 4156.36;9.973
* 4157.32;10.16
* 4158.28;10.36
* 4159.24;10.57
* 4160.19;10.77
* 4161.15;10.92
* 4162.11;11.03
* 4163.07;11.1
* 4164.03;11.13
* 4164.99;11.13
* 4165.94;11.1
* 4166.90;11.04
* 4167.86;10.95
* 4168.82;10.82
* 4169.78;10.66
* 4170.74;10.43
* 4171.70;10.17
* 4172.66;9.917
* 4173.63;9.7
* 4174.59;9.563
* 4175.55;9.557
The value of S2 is 0.6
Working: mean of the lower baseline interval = 11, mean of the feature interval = 10.9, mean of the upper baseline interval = 11.3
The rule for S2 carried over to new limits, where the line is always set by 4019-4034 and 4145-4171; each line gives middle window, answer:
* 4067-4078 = 0.6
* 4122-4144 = -1.5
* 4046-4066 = 0.1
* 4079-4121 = -2.0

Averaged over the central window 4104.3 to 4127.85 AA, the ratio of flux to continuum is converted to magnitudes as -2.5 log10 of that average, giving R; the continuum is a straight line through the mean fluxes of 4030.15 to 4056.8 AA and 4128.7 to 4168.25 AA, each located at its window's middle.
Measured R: -0.06 mag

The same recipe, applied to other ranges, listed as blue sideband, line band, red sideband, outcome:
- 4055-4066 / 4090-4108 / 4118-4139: 0.053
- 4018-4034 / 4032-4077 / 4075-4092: 0.047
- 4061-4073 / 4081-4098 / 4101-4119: -0.102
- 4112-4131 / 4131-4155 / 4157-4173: 0.082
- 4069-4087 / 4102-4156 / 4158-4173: -0.008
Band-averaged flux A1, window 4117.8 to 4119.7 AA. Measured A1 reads 11.8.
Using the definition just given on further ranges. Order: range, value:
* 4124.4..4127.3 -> 12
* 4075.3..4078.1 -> 10.5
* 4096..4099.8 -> 10.2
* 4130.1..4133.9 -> 11.5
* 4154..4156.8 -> 9.88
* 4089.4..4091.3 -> 12.4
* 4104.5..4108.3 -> 10.6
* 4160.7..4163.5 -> 11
